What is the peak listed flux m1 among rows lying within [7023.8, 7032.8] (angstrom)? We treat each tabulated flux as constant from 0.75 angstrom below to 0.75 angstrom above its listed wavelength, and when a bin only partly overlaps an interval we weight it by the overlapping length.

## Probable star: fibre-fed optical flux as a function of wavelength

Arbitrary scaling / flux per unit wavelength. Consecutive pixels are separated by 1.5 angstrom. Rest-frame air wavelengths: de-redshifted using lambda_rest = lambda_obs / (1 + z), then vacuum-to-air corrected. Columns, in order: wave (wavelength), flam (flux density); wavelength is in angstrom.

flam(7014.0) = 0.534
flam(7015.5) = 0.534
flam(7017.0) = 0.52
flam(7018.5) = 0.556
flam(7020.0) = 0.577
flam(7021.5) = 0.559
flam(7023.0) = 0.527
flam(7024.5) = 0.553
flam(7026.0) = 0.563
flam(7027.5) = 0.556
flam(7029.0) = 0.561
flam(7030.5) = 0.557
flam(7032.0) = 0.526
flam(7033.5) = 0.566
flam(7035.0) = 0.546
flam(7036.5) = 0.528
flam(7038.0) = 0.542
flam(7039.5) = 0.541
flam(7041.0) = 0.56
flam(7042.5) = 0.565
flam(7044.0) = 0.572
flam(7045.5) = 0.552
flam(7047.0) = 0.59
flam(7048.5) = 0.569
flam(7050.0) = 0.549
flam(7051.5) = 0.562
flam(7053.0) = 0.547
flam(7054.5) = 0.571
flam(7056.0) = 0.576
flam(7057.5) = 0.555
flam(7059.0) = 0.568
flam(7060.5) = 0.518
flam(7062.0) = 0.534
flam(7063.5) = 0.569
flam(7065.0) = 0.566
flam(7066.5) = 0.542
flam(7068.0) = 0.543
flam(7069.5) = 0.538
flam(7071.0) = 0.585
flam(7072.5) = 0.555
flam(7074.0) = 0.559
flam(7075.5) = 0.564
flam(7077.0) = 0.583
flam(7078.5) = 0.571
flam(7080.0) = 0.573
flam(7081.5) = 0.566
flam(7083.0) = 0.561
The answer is 0.563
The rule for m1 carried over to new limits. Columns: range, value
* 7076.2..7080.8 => 0.583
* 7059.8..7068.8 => 0.569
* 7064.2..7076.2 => 0.585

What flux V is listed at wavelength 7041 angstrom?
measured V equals 0.56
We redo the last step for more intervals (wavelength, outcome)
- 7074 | 0.559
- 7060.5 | 0.518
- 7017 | 0.52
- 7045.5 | 0.552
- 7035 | 0.546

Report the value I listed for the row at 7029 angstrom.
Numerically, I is 0.561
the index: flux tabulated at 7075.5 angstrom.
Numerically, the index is 0.564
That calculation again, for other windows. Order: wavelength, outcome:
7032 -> 0.526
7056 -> 0.576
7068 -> 0.543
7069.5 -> 0.538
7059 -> 0.568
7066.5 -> 0.542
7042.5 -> 0.565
